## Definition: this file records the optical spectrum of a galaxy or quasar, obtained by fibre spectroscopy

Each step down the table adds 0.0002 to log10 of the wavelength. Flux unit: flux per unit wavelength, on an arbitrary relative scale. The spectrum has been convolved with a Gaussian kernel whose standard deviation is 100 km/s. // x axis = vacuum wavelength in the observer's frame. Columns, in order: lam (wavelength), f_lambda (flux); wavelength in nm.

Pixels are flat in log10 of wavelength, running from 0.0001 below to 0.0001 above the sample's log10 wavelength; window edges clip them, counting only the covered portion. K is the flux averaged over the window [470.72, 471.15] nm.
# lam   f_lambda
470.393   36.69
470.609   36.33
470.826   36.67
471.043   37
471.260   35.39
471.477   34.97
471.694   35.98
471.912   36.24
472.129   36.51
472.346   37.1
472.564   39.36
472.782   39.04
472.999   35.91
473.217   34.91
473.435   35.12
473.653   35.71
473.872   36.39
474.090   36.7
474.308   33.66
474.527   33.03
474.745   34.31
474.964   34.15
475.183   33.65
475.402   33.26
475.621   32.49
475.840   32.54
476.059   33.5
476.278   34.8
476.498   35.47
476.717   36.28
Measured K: 36.8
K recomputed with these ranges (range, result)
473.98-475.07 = 34.4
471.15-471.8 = 35.5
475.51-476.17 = 32.9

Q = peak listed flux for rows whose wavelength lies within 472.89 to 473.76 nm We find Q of 35.91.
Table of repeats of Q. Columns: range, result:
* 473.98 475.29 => 36.7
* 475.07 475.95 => 33.65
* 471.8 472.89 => 39.36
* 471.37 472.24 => 36.51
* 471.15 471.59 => 35.39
